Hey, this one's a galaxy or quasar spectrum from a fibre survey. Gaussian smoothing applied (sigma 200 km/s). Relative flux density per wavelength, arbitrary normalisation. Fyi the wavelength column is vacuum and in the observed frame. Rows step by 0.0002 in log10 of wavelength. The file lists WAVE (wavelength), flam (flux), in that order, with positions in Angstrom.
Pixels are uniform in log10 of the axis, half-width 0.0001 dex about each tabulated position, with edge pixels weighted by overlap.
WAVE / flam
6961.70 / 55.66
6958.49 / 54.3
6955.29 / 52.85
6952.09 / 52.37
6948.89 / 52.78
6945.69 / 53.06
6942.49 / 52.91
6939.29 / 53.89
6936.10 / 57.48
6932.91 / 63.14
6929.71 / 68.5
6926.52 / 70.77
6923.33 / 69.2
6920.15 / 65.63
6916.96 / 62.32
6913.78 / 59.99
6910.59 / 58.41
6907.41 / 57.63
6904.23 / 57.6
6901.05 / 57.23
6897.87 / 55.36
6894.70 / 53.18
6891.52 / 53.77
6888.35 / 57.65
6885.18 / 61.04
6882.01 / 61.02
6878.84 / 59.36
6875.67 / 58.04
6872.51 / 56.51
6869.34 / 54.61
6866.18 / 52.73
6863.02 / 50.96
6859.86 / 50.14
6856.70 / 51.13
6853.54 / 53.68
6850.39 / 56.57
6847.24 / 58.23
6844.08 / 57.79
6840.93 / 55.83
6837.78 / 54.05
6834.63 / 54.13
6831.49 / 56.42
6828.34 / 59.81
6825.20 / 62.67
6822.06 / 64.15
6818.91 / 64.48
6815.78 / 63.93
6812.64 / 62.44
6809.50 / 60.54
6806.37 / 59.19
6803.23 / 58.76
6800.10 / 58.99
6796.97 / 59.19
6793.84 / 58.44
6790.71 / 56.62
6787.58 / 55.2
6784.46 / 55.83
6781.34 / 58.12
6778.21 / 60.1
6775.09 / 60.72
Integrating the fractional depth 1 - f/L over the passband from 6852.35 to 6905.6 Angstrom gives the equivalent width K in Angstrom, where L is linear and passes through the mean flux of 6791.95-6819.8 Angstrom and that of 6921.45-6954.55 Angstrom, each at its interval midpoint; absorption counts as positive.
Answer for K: 3.8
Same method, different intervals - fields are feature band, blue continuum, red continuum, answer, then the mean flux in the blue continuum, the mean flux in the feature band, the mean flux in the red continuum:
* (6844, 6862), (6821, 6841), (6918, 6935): 1.8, 58.2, 54.2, 67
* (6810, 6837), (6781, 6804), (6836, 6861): -2.3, 57.6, 60.8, 54.7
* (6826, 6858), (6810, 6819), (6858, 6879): 1.4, 63.1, 56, 54.3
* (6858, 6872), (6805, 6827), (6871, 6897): 1.5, 62.5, 52.4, 57.5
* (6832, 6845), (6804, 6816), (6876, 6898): 0.9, 61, 55.4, 57.5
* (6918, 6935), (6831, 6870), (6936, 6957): -4.3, 54.3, 67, 53.4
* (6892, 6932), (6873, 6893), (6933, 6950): -3.2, 58.4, 61.1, 54.9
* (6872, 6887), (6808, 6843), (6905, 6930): 0.7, 59.8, 59.4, 63.6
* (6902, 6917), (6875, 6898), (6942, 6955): -0.8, 57.5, 58.8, 52.8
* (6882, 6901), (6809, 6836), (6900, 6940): 1.5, 61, 56.7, 61.9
